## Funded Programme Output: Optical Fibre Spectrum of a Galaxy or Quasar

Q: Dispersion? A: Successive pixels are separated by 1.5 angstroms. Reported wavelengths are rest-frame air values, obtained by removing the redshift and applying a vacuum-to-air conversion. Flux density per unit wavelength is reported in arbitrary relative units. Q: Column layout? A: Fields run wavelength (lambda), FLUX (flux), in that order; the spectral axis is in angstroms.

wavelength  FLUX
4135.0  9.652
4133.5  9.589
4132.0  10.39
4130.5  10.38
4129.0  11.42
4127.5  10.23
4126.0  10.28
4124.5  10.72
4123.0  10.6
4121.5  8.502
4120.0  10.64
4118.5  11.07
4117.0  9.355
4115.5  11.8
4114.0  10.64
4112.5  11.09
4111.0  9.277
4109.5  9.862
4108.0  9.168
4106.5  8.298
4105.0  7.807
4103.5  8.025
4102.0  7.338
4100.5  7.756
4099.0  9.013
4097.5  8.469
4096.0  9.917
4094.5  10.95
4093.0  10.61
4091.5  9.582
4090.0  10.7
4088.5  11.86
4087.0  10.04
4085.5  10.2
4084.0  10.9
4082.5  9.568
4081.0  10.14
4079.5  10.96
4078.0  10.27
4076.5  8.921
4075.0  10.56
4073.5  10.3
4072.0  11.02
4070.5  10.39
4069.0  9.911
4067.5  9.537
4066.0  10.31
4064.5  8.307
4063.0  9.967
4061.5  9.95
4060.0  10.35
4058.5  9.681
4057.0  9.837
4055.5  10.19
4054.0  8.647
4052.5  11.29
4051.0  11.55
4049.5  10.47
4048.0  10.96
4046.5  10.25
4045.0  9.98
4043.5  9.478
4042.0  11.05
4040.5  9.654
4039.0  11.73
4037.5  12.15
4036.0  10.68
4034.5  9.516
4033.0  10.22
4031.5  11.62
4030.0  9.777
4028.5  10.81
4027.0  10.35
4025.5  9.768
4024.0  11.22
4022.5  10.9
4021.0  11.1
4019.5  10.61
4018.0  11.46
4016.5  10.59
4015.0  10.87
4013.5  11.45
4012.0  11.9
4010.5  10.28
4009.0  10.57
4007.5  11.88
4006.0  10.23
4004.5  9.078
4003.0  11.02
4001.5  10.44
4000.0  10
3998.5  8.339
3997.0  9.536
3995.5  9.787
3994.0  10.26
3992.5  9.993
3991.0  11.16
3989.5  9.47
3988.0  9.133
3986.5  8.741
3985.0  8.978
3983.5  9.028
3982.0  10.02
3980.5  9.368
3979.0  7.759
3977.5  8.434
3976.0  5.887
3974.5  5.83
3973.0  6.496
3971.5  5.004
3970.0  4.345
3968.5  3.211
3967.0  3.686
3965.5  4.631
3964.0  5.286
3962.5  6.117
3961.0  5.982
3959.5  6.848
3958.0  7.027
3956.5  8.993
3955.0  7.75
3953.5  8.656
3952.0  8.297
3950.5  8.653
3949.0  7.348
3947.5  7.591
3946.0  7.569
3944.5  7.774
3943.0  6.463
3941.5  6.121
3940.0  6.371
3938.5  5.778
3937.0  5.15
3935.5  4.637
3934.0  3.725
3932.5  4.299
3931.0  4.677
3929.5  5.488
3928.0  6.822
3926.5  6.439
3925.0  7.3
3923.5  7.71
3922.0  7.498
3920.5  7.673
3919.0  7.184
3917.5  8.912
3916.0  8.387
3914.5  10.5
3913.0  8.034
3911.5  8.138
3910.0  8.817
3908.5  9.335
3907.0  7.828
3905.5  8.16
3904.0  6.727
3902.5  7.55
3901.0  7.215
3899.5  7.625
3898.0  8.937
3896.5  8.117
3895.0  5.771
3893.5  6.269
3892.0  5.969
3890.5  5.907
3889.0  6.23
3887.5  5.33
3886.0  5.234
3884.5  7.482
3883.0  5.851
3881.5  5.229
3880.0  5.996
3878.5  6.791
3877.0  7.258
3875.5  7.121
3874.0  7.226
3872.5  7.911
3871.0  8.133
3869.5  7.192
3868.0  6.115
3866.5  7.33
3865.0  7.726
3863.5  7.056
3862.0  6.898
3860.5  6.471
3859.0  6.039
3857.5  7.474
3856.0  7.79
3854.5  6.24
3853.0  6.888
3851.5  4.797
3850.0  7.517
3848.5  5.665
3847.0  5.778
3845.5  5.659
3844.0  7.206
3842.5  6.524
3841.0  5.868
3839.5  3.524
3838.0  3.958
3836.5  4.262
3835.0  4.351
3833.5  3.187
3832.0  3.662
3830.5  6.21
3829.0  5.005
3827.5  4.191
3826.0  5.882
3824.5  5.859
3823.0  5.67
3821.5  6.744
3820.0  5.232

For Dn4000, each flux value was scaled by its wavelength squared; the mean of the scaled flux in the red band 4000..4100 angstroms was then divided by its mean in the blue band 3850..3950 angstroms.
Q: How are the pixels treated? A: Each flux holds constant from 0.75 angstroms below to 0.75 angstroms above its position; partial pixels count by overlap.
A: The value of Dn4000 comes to 1.62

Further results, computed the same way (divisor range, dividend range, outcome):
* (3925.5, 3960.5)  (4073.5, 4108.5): 1.56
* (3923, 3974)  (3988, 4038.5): 1.74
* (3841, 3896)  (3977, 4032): 1.66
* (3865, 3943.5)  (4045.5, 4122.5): 1.58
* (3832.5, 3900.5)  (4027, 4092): 1.79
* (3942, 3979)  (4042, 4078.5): 1.61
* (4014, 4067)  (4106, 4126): 1.01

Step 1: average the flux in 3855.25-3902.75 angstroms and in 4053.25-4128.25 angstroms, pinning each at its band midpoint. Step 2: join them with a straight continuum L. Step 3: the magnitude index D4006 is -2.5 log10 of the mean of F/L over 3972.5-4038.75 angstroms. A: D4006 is -0.15 mag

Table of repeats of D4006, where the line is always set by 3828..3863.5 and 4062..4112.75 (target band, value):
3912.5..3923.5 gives -0.196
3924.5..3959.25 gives 0.106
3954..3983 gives 0.192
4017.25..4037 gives -0.216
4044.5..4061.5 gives -0.126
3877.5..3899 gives 0.006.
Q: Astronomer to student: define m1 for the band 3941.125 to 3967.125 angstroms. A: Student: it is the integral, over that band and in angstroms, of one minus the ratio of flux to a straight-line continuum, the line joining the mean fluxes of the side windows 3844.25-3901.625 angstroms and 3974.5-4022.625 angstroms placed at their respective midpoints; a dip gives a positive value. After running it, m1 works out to 5.1 angstroms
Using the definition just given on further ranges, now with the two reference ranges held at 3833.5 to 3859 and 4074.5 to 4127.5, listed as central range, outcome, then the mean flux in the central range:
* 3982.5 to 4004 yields -4.16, 9.7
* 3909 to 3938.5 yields 0.31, 6.91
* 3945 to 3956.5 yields -0.92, 8.04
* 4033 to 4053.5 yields -3.91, 10.6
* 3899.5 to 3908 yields -1.10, 7.56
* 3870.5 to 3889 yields -0.87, 6.59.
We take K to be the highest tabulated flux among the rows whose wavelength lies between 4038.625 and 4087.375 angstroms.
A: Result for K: 11.73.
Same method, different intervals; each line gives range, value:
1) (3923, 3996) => 11.16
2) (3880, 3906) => 8.937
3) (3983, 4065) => 12.15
